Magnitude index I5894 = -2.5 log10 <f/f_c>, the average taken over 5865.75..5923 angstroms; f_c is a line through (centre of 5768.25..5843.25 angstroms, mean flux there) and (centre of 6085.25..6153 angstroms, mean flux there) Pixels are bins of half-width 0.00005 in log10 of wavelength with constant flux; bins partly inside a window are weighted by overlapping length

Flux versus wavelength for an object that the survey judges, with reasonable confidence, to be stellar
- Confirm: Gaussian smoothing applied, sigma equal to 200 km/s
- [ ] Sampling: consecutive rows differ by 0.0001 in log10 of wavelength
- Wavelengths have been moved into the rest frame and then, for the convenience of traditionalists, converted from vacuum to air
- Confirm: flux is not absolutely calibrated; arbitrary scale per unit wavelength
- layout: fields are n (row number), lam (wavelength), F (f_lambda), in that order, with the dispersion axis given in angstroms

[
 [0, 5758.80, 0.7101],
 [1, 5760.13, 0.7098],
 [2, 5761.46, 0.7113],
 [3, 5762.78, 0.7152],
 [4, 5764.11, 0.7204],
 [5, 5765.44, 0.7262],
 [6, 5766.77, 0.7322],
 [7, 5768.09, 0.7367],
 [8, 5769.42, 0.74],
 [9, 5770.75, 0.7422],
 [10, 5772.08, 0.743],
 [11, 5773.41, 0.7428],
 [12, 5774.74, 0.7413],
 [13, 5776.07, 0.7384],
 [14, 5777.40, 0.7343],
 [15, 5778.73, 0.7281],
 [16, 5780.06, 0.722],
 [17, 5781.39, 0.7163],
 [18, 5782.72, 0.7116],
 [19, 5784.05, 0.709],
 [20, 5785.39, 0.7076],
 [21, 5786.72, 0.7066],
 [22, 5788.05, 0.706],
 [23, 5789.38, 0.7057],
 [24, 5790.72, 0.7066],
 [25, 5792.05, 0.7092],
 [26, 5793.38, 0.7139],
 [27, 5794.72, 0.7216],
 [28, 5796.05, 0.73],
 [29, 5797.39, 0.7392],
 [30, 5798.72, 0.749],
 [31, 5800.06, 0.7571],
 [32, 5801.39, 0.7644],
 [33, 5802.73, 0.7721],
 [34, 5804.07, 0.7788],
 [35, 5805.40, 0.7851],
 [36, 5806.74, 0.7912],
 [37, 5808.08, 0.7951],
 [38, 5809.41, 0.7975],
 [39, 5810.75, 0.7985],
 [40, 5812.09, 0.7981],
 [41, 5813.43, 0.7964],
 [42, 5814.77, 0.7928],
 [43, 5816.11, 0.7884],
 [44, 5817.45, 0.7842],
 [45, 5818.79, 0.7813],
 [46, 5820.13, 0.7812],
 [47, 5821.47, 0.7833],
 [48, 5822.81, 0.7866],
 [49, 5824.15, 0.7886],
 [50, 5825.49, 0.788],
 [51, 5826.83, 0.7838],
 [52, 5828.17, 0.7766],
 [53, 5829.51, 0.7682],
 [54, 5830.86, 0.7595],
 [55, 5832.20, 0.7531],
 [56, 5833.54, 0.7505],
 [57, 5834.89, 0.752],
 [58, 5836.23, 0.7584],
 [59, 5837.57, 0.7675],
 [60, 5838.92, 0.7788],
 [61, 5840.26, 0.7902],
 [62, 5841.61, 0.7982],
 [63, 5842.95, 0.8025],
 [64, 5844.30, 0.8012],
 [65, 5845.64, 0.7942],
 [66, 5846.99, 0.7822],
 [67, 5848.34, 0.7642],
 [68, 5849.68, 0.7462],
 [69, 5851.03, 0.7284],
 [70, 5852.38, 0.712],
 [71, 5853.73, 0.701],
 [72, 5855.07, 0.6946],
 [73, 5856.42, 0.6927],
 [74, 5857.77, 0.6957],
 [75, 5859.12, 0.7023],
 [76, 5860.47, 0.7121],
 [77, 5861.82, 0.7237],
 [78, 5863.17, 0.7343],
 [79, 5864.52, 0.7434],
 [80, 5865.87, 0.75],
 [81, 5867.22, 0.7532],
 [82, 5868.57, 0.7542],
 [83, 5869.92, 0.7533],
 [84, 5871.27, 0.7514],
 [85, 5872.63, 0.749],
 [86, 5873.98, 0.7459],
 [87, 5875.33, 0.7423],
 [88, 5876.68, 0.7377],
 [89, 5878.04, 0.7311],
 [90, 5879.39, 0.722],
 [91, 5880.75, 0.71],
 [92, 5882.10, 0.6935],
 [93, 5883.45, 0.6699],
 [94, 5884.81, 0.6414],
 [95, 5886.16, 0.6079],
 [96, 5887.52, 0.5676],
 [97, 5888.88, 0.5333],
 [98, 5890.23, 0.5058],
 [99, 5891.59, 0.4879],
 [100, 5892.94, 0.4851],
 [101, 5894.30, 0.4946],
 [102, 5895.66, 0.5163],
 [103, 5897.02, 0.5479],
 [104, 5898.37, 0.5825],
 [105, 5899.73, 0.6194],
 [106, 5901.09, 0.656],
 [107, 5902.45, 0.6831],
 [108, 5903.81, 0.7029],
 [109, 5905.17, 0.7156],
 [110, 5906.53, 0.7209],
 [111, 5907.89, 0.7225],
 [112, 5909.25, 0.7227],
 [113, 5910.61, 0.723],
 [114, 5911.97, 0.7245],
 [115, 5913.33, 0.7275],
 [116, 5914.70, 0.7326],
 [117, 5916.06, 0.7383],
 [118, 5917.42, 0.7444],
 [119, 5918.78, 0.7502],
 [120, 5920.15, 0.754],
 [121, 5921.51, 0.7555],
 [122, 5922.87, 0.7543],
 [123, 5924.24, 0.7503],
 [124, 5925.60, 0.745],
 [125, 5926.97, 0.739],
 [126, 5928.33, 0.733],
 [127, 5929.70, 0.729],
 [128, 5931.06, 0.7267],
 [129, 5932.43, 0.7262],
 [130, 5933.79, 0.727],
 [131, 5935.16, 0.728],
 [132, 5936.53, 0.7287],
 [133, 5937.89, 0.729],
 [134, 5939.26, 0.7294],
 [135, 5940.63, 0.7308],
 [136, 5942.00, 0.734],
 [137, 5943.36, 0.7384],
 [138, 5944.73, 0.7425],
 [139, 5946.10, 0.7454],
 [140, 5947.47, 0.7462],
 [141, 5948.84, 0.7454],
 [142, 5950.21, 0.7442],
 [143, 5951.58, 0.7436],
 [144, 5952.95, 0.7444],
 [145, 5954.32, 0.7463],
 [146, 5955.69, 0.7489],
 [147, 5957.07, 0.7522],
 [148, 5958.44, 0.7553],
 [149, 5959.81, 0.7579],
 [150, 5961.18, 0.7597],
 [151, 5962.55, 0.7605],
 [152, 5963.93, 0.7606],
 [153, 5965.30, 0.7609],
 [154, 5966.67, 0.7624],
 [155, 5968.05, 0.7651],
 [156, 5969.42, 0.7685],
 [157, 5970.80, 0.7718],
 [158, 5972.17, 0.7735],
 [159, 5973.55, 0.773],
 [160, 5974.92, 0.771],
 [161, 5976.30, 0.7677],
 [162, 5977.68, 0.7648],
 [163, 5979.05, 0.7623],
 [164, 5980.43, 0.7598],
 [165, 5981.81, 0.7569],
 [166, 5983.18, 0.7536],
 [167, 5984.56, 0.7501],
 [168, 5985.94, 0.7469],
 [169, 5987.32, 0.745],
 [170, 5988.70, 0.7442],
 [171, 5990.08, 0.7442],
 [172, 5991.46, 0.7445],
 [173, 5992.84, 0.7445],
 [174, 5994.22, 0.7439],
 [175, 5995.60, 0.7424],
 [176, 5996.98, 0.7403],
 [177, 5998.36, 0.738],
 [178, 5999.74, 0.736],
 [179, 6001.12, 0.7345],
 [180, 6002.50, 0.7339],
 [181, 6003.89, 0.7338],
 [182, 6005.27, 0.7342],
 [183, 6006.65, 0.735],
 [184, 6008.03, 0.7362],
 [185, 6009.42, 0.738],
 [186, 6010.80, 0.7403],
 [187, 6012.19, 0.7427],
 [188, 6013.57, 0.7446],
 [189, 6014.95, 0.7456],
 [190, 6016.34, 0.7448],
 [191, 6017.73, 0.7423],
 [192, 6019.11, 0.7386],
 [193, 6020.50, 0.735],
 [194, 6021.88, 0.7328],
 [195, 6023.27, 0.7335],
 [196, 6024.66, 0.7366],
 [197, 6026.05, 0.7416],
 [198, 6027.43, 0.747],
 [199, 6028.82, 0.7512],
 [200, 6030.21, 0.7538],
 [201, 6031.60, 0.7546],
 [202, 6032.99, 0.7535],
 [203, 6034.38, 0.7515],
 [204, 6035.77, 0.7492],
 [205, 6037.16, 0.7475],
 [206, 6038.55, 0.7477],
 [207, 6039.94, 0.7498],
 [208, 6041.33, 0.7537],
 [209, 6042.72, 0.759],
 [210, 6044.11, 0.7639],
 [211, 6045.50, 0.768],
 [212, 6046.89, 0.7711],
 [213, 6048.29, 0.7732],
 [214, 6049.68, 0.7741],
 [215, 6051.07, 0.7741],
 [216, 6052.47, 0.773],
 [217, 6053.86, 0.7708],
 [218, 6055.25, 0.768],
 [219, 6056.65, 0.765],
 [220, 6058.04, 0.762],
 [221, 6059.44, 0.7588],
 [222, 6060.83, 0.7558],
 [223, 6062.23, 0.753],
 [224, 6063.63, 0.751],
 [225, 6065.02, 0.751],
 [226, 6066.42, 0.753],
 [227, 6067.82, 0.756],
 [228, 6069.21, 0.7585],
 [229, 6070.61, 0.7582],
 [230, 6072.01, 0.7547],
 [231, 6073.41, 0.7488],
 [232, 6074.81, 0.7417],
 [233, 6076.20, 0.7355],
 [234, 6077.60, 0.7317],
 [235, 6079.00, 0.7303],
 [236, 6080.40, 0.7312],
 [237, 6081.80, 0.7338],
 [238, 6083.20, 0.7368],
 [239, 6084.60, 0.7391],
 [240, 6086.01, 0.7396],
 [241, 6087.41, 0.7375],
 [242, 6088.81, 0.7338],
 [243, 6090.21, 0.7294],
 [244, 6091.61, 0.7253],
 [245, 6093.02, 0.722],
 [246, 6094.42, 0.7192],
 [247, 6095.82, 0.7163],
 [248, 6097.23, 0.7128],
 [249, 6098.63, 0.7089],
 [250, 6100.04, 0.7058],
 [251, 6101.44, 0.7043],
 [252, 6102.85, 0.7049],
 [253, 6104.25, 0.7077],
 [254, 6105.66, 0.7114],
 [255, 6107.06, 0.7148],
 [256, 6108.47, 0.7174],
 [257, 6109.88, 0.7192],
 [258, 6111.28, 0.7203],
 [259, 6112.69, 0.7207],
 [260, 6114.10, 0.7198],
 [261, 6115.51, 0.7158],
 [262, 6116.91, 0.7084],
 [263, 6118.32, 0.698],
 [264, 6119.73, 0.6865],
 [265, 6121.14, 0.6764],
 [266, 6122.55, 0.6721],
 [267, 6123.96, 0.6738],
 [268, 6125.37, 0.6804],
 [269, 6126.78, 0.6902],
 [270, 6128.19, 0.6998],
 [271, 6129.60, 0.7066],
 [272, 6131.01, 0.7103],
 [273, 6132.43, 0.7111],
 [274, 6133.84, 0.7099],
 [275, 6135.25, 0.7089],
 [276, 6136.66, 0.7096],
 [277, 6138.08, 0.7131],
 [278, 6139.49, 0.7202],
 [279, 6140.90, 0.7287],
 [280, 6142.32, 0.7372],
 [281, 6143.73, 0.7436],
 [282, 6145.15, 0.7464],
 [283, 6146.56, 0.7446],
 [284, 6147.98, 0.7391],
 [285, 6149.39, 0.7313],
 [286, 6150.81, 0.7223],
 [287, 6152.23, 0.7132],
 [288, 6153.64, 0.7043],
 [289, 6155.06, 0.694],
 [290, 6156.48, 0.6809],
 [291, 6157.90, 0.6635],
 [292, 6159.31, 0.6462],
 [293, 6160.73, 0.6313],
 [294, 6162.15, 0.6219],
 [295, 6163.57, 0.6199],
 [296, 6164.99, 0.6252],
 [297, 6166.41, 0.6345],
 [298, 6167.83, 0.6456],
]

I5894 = 0.10 mag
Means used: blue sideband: 0.757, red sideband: 0.714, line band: 0.677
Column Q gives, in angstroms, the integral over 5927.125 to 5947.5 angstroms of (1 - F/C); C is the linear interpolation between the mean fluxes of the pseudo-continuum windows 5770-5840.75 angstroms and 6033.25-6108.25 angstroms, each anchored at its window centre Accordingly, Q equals 0.5 angstroms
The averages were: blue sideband 0.756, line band 0.733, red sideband 0.743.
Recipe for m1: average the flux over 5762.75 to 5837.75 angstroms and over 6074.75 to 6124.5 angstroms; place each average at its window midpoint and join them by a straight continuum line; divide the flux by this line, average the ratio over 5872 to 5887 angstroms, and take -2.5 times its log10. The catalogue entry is 0.06 mag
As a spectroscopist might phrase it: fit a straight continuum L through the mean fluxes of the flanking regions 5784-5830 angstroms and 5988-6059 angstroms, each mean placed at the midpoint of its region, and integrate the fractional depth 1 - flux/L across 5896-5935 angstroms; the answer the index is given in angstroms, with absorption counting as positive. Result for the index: 2.3 angstroms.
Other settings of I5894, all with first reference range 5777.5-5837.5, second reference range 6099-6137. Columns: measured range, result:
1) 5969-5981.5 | -0.06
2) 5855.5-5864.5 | 0.05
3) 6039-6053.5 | -0.07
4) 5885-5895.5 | 0.36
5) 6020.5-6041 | -0.04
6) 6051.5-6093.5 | -0.05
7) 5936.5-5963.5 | -0.02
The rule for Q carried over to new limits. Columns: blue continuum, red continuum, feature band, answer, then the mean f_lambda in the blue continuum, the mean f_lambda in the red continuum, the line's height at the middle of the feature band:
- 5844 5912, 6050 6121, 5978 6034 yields -2.3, 0.684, 0.734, 0.715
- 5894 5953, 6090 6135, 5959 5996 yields -2.4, 0.712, 0.707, 0.711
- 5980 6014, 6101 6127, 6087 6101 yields -0.2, 0.742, 0.702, 0.709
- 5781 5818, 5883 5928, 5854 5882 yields -1.4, 0.751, 0.662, 0.694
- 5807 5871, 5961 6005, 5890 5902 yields 3.3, 0.763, 0.753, 0.759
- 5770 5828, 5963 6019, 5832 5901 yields 5.2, 0.754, 0.75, 0.753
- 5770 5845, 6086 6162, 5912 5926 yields -0.1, 0.759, 0.709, 0.741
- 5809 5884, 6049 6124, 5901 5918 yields 0.7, 0.755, 0.732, 0.749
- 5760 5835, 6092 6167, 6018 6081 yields -3.5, 0.751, 0.701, 0.713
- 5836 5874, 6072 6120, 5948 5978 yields -0.9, 0.747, 0.722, 0.736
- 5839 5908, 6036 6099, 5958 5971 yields -0.8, 0.69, 0.748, 0.717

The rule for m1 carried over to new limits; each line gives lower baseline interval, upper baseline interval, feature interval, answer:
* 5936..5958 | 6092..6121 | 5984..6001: -0.02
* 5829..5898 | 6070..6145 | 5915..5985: -0.06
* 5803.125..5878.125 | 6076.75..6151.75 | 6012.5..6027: -0.01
